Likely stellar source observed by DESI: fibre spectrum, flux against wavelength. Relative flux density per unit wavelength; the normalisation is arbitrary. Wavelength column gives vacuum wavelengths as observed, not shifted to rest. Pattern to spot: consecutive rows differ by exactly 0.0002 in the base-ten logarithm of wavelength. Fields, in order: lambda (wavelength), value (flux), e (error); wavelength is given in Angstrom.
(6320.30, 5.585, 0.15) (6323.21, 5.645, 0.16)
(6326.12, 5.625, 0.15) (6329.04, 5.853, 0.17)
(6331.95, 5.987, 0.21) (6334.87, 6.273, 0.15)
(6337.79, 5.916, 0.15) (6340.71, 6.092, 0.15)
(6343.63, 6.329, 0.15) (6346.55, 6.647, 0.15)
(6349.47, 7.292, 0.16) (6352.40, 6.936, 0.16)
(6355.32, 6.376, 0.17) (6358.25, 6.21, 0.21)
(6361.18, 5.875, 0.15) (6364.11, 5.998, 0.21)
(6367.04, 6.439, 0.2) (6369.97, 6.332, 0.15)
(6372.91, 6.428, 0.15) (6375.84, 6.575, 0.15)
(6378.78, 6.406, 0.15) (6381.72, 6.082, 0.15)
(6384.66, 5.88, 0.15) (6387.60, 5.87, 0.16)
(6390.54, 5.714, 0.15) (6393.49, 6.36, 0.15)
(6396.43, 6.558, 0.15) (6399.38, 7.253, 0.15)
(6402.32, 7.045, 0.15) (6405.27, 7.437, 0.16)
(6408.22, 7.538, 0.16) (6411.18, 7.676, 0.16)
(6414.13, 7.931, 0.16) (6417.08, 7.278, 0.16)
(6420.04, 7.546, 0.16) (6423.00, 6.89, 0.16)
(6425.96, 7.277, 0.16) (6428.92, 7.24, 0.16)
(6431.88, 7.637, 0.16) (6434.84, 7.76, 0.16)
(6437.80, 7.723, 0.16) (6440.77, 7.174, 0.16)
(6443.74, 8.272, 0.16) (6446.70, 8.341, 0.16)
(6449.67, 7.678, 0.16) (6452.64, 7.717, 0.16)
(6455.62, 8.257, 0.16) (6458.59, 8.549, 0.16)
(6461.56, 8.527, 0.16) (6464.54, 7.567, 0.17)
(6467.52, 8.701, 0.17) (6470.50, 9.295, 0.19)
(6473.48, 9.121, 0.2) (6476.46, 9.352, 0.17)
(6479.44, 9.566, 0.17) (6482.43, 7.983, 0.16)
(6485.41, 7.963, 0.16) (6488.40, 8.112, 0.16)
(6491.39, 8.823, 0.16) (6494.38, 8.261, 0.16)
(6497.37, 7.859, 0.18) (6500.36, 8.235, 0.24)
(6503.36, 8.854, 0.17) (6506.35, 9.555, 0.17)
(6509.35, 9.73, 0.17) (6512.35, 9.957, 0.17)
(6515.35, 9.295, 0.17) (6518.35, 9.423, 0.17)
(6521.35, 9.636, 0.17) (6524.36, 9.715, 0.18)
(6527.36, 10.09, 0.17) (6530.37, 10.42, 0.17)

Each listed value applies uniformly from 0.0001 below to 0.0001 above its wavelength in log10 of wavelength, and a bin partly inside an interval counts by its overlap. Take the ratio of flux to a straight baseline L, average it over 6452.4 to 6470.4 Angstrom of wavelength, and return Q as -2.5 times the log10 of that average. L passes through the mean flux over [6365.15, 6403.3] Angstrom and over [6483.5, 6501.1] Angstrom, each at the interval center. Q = -0.09 mag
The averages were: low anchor 6.37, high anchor 8.21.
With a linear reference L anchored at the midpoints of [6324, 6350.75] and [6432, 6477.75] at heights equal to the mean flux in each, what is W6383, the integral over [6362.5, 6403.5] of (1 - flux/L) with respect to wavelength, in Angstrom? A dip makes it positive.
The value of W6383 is 3.8 Angstrom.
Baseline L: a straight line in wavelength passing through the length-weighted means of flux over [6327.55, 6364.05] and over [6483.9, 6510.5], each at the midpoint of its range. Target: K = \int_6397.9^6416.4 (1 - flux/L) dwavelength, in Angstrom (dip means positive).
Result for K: -0.6 Angstrom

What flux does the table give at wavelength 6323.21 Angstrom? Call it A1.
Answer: 5.645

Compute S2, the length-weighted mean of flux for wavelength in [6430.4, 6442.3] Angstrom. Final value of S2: 7.58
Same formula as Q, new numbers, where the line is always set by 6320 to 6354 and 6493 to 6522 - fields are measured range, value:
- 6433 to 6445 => 0.03 mag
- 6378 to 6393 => 0.17 mag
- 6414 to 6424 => 0.03 mag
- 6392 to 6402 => 0.07 mag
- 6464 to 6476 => -0.05 mag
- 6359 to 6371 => 0.09 mag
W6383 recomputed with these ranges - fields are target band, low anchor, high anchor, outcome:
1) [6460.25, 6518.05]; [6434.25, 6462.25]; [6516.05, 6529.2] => 0.9 Angstrom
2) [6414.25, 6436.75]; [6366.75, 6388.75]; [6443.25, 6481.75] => 0.3 Angstrom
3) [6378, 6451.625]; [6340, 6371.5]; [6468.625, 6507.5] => 2.8 Angstrom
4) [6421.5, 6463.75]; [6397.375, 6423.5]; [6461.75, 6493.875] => 1.1 Angstrom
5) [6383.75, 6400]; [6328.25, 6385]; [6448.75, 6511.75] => 1.7 Angstrom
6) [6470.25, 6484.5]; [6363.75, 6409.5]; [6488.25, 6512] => -1.2 Angstrom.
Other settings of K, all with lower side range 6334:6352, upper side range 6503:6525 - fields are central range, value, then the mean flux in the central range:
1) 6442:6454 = 0.53 Angstrom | 7.99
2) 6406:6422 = 0.36 Angstrom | 7.56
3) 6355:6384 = 2.84 Angstrom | 6.26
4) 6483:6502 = 1.98 Angstrom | 8.2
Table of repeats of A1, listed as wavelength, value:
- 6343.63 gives 6.329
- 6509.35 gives 9.73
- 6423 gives 6.89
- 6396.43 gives 6.558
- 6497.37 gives 7.859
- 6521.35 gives 9.636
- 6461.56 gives 8.527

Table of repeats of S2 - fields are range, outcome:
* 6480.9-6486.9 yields 7.98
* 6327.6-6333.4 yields 5.93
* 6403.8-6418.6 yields 7.57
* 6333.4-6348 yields 6.25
